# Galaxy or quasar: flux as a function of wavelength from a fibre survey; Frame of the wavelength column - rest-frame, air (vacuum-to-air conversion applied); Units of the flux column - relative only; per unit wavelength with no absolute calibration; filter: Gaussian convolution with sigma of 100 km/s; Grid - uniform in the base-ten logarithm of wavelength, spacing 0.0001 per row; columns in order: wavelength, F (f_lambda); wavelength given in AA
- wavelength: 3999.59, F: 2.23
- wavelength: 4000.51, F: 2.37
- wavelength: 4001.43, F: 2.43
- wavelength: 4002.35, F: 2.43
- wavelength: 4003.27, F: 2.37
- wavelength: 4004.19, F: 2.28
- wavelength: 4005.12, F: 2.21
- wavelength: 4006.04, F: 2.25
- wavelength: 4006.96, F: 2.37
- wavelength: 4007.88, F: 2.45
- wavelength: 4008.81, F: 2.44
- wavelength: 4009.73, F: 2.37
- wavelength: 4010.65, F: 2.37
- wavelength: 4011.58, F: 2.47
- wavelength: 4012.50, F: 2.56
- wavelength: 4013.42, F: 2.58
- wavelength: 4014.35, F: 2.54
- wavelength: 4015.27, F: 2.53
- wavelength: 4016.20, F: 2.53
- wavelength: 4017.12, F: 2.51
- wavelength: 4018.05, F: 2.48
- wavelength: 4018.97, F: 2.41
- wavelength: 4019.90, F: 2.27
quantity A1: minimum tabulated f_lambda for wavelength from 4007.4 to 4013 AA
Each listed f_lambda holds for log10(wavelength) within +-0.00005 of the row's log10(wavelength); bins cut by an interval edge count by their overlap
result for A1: 2.37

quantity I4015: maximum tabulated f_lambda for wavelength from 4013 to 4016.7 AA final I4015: 2.58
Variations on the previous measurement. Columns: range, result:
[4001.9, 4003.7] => 2.43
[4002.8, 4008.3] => 2.45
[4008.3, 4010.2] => 2.44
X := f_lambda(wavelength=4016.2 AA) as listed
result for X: 2.53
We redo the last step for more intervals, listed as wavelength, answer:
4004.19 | 2.28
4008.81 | 2.44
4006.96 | 2.37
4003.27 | 2.37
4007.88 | 2.45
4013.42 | 2.58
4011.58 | 2.47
